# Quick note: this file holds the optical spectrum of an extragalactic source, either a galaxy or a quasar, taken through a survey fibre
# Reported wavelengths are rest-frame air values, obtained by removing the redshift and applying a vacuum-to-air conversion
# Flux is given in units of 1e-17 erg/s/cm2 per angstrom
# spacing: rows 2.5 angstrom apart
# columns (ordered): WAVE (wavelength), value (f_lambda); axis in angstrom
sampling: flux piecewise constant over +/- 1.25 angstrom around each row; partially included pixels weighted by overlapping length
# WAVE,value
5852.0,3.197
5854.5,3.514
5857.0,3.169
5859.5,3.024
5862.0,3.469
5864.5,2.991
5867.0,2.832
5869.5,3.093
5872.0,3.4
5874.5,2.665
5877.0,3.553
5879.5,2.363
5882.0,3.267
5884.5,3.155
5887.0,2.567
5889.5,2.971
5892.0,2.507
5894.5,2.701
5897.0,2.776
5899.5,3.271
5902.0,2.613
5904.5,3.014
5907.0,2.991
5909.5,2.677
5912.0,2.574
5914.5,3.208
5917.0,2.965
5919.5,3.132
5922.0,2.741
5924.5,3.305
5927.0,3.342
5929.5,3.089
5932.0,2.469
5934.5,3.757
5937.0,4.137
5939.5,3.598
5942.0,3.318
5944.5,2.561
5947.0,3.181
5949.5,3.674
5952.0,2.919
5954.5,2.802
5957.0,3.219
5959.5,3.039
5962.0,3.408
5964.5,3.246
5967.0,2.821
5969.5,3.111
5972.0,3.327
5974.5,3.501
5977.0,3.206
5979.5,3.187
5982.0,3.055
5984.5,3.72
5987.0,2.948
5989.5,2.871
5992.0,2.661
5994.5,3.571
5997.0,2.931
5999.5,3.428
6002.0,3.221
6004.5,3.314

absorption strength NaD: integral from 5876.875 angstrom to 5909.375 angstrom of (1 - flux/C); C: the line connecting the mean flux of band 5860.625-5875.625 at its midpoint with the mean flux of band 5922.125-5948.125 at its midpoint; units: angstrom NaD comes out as 2.8 angstrom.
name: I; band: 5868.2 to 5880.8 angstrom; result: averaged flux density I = 3.02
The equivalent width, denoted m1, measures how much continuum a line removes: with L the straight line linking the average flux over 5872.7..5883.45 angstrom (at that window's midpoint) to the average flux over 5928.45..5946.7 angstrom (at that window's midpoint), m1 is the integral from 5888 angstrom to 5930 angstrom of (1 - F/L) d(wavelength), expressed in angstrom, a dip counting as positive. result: 2.8 angstrom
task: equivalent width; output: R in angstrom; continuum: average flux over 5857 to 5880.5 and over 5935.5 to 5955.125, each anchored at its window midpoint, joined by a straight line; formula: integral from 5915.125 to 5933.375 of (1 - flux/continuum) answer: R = 1.2 angstrom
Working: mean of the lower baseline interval 3.06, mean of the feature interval 3.02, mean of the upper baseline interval 3.29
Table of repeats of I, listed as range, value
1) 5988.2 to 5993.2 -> 2.77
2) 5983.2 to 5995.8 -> 3.15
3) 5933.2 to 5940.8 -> 3.82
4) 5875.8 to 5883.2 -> 3.06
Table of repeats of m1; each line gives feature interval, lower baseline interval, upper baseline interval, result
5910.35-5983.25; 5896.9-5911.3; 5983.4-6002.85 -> -3.54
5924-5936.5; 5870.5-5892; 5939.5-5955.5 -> -0.66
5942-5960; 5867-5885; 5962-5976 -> 0.63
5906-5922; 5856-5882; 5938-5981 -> 1.11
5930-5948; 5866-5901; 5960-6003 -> -1.20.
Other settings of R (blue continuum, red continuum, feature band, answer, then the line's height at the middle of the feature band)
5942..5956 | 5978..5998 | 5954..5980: -0.8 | 3.09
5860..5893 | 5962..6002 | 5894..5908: 0.6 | 3.04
